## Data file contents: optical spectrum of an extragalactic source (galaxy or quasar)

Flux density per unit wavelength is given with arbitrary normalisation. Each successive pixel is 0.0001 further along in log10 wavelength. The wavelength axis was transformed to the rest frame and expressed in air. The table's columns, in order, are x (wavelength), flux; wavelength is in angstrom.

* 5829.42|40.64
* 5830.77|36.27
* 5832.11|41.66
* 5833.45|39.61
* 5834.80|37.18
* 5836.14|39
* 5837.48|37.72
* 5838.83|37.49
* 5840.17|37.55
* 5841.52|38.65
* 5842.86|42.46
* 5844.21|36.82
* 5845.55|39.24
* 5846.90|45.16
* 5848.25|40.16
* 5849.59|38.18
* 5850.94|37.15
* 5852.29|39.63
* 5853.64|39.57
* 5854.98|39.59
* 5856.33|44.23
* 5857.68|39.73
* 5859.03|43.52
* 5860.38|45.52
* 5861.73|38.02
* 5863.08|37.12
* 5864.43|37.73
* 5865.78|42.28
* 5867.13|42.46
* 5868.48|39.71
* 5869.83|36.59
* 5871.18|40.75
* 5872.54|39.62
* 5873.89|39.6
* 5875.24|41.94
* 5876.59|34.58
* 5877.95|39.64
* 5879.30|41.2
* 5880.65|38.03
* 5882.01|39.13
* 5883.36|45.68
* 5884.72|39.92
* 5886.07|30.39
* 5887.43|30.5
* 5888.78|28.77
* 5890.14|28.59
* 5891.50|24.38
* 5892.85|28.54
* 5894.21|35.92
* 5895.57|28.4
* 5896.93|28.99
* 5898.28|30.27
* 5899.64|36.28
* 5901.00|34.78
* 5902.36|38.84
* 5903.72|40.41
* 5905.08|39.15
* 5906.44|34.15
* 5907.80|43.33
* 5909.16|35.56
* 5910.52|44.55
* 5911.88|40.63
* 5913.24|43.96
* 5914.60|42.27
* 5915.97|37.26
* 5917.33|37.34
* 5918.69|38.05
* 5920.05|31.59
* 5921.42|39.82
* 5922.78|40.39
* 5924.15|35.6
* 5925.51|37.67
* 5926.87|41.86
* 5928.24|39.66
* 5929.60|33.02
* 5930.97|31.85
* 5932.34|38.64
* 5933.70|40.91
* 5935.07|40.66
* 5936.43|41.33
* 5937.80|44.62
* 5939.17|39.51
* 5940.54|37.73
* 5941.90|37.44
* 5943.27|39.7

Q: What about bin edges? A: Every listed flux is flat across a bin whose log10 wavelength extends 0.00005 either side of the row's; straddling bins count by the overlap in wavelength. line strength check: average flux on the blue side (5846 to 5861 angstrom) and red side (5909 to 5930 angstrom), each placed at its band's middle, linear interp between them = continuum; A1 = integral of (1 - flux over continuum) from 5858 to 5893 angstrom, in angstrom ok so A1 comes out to 2.4 angstrom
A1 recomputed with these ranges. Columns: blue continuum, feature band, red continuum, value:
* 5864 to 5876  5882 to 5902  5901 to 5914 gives 3.68 angstrom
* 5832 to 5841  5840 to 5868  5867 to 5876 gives -0.79 angstrom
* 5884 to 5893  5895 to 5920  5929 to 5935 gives -3.22 angstrom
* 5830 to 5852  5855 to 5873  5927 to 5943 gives -0.72 angstrom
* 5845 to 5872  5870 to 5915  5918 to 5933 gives 2.41 angstrom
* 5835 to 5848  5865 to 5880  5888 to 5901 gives -2.57 angstrom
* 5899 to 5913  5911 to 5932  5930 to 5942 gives 0.49 angstrom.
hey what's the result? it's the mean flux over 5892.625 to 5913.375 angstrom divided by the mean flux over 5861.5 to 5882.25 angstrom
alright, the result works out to 0.93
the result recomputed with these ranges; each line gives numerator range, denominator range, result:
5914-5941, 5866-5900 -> 1.08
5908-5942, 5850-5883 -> 0.98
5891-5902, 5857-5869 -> 0.77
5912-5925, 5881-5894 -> 1.16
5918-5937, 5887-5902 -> 1.24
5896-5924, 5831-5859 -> 0.95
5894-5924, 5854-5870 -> 0.92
